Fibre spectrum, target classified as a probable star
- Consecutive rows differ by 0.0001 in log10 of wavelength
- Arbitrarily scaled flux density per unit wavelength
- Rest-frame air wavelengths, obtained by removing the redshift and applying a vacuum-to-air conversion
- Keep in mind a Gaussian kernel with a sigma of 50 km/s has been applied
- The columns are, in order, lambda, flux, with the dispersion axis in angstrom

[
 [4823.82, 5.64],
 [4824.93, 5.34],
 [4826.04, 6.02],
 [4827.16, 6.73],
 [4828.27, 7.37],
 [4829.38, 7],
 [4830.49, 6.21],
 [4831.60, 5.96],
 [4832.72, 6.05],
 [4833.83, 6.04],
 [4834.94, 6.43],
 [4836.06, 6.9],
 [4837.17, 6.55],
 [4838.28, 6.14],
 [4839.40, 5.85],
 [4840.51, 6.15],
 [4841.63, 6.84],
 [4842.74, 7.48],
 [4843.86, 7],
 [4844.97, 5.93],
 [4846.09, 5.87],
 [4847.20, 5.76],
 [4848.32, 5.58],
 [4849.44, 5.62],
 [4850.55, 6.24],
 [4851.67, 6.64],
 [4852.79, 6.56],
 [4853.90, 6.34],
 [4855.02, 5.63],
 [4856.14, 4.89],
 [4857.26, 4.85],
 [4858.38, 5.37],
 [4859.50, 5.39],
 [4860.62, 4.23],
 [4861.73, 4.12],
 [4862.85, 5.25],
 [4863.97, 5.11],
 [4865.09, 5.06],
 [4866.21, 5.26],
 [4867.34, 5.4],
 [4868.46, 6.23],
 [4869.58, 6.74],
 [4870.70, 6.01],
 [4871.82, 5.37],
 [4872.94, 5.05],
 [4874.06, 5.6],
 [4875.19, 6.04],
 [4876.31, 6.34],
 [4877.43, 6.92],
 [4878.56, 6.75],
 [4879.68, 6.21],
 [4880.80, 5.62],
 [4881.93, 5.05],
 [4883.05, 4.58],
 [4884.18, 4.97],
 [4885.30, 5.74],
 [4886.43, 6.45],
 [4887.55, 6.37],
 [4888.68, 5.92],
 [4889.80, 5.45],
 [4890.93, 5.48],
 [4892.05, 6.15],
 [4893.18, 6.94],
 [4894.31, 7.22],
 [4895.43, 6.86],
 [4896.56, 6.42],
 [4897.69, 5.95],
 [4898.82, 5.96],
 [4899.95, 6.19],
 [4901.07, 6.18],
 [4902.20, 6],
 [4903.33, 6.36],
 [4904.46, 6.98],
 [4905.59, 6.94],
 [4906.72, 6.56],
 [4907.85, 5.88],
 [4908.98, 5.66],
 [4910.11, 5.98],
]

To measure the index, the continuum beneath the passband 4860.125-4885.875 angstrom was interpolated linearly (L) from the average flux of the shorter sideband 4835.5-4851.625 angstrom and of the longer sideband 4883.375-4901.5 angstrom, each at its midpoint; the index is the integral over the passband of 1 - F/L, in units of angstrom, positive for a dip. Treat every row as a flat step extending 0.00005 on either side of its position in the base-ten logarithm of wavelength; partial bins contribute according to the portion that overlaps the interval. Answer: 2.6 angstrom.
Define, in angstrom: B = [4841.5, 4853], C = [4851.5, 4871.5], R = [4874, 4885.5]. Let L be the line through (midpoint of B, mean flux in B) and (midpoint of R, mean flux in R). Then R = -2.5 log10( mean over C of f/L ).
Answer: 0.11 mag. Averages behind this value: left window 6.29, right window 5.81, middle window 5.48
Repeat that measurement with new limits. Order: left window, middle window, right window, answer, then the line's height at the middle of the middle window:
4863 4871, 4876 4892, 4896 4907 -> 0.026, 5.99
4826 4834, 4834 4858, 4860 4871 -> -0.034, 5.95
